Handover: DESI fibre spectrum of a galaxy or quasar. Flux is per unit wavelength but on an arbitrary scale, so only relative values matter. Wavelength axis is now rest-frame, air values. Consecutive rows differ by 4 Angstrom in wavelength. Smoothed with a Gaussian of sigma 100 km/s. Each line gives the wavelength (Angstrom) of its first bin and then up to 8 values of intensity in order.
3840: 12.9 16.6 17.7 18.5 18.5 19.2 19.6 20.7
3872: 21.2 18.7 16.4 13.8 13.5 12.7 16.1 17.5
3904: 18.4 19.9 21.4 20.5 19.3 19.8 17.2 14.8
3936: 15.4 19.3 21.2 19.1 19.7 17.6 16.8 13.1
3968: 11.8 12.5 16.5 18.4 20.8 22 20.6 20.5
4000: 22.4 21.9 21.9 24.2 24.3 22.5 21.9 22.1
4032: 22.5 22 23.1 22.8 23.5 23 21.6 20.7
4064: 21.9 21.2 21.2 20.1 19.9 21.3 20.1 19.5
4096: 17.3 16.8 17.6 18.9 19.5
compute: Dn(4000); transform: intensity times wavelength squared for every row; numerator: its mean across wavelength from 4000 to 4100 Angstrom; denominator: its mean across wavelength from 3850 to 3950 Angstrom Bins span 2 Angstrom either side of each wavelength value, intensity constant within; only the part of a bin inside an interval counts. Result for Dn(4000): 1.3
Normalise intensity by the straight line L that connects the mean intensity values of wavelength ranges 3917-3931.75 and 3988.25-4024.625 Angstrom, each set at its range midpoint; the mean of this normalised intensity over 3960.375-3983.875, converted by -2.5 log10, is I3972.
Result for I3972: 0.34 mag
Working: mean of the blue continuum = 18.4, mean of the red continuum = 22.2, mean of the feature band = 15.1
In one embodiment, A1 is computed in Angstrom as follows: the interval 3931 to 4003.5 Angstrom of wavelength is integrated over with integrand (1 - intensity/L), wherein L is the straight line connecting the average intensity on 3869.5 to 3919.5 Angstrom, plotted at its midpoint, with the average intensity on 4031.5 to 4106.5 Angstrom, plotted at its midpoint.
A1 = 3.47 Angstrom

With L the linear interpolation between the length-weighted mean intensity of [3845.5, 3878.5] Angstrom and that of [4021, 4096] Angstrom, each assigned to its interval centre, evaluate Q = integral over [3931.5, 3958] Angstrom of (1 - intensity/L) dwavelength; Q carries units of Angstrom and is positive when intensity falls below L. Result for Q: 2.4 Angstrom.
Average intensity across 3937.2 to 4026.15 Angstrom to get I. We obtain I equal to 19.5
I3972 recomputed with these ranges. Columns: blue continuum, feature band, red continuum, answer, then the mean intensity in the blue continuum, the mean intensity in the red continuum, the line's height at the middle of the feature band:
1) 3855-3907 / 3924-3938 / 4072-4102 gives 0.10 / 17.4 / 19.4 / 17.9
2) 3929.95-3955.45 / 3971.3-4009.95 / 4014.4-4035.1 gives 0.04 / 18.2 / 22.6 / 20.8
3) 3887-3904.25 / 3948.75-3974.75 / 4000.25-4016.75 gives 0.26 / 15.5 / 22.9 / 19.8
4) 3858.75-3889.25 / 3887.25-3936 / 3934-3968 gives 0.01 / 18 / 17.4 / 17.7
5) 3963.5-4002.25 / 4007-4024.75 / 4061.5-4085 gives -0.21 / 18.1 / 20.9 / 19.1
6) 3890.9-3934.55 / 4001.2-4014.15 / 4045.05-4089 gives -0.13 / 18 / 21.4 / 20.1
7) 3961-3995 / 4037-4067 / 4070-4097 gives -0.17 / 17.1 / 20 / 19.1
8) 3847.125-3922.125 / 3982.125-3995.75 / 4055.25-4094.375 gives -0.08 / 18.1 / 20.7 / 19.5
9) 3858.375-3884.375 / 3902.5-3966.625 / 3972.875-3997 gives 0.05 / 18.8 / 19.4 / 19.2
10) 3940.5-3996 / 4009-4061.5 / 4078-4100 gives -0.21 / 17.8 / 19.4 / 18.7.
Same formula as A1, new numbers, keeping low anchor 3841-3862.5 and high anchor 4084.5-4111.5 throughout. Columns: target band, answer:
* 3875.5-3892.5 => 2.91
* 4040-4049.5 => -2.41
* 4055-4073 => -2.74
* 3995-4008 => -2.42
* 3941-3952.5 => -1.15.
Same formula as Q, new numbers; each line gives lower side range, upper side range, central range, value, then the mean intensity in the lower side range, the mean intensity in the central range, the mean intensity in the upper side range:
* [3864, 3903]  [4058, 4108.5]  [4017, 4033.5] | -3.0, 16.9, 22.4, 19.8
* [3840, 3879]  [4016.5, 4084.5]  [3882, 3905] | 4.8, 18.6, 15.2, 21.9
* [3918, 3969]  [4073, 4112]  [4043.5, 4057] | -3.0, 17.4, 22.8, 19.1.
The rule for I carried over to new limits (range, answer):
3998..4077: 22.3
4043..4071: 22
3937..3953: 19.6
